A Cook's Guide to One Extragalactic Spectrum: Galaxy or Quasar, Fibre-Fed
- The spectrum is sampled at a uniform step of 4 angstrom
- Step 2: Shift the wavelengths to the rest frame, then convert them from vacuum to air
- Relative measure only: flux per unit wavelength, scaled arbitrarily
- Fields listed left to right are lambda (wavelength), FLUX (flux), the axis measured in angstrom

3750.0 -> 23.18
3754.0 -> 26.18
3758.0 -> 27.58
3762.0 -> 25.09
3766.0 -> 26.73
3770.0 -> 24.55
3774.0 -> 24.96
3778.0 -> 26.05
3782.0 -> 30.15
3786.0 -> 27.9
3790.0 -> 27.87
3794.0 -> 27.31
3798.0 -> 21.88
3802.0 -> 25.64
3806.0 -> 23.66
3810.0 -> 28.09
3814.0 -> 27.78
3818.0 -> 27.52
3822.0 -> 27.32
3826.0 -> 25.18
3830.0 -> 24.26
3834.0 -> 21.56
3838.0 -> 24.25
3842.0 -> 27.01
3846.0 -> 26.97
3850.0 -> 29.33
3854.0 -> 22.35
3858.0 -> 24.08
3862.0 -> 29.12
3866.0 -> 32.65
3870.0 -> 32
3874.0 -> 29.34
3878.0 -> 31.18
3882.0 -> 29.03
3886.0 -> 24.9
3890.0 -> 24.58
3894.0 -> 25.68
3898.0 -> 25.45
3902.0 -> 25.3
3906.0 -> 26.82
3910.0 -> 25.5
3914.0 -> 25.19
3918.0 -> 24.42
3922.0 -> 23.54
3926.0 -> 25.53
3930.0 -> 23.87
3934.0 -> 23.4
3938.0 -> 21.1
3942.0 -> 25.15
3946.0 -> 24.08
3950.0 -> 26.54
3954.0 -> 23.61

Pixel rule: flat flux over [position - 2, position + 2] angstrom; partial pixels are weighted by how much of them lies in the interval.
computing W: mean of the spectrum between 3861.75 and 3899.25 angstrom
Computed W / 28.4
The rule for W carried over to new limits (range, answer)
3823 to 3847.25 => 24.9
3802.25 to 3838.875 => 25.6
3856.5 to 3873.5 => 29.6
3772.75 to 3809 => 26.2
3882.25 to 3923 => 25.3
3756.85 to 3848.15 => 26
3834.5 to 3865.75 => 26.3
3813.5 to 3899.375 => 26.9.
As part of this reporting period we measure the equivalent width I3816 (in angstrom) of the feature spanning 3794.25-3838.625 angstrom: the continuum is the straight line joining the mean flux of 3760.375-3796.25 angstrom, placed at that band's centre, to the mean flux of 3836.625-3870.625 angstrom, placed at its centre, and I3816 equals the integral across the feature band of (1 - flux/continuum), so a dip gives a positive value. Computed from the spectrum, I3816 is 2.9 angstrom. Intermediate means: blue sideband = 26.7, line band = 25.3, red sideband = 27.4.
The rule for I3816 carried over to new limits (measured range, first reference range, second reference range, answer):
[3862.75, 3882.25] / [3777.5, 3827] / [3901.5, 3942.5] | -4.2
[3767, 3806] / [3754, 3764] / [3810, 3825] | 1.0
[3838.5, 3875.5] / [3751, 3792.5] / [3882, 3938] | -3.4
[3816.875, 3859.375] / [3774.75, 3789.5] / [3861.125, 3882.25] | 6.0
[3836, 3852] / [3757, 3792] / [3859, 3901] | 0.5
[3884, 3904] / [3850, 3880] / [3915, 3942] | 1.0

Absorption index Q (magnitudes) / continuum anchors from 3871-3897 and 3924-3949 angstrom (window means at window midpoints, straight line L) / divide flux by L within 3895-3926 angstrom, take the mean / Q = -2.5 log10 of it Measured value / 0.02 mag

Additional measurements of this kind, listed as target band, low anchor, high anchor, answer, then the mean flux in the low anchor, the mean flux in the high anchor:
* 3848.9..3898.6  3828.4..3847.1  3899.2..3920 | -0.11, 24.7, 25.4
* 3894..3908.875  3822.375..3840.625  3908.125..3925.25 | -0.05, 24.2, 24.7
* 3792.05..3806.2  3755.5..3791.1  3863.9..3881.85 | 0.13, 26.7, 31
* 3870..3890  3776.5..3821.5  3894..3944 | -0.13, 26.7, 24.6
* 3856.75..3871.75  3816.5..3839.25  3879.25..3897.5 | -0.16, 25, 26.2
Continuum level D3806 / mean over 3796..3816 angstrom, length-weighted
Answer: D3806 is 25.4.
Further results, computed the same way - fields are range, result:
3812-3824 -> 27.5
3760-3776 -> 25.3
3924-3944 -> 23.8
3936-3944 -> 23.1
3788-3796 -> 27.6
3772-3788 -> 27.3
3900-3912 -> 25.9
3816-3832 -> 26.1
